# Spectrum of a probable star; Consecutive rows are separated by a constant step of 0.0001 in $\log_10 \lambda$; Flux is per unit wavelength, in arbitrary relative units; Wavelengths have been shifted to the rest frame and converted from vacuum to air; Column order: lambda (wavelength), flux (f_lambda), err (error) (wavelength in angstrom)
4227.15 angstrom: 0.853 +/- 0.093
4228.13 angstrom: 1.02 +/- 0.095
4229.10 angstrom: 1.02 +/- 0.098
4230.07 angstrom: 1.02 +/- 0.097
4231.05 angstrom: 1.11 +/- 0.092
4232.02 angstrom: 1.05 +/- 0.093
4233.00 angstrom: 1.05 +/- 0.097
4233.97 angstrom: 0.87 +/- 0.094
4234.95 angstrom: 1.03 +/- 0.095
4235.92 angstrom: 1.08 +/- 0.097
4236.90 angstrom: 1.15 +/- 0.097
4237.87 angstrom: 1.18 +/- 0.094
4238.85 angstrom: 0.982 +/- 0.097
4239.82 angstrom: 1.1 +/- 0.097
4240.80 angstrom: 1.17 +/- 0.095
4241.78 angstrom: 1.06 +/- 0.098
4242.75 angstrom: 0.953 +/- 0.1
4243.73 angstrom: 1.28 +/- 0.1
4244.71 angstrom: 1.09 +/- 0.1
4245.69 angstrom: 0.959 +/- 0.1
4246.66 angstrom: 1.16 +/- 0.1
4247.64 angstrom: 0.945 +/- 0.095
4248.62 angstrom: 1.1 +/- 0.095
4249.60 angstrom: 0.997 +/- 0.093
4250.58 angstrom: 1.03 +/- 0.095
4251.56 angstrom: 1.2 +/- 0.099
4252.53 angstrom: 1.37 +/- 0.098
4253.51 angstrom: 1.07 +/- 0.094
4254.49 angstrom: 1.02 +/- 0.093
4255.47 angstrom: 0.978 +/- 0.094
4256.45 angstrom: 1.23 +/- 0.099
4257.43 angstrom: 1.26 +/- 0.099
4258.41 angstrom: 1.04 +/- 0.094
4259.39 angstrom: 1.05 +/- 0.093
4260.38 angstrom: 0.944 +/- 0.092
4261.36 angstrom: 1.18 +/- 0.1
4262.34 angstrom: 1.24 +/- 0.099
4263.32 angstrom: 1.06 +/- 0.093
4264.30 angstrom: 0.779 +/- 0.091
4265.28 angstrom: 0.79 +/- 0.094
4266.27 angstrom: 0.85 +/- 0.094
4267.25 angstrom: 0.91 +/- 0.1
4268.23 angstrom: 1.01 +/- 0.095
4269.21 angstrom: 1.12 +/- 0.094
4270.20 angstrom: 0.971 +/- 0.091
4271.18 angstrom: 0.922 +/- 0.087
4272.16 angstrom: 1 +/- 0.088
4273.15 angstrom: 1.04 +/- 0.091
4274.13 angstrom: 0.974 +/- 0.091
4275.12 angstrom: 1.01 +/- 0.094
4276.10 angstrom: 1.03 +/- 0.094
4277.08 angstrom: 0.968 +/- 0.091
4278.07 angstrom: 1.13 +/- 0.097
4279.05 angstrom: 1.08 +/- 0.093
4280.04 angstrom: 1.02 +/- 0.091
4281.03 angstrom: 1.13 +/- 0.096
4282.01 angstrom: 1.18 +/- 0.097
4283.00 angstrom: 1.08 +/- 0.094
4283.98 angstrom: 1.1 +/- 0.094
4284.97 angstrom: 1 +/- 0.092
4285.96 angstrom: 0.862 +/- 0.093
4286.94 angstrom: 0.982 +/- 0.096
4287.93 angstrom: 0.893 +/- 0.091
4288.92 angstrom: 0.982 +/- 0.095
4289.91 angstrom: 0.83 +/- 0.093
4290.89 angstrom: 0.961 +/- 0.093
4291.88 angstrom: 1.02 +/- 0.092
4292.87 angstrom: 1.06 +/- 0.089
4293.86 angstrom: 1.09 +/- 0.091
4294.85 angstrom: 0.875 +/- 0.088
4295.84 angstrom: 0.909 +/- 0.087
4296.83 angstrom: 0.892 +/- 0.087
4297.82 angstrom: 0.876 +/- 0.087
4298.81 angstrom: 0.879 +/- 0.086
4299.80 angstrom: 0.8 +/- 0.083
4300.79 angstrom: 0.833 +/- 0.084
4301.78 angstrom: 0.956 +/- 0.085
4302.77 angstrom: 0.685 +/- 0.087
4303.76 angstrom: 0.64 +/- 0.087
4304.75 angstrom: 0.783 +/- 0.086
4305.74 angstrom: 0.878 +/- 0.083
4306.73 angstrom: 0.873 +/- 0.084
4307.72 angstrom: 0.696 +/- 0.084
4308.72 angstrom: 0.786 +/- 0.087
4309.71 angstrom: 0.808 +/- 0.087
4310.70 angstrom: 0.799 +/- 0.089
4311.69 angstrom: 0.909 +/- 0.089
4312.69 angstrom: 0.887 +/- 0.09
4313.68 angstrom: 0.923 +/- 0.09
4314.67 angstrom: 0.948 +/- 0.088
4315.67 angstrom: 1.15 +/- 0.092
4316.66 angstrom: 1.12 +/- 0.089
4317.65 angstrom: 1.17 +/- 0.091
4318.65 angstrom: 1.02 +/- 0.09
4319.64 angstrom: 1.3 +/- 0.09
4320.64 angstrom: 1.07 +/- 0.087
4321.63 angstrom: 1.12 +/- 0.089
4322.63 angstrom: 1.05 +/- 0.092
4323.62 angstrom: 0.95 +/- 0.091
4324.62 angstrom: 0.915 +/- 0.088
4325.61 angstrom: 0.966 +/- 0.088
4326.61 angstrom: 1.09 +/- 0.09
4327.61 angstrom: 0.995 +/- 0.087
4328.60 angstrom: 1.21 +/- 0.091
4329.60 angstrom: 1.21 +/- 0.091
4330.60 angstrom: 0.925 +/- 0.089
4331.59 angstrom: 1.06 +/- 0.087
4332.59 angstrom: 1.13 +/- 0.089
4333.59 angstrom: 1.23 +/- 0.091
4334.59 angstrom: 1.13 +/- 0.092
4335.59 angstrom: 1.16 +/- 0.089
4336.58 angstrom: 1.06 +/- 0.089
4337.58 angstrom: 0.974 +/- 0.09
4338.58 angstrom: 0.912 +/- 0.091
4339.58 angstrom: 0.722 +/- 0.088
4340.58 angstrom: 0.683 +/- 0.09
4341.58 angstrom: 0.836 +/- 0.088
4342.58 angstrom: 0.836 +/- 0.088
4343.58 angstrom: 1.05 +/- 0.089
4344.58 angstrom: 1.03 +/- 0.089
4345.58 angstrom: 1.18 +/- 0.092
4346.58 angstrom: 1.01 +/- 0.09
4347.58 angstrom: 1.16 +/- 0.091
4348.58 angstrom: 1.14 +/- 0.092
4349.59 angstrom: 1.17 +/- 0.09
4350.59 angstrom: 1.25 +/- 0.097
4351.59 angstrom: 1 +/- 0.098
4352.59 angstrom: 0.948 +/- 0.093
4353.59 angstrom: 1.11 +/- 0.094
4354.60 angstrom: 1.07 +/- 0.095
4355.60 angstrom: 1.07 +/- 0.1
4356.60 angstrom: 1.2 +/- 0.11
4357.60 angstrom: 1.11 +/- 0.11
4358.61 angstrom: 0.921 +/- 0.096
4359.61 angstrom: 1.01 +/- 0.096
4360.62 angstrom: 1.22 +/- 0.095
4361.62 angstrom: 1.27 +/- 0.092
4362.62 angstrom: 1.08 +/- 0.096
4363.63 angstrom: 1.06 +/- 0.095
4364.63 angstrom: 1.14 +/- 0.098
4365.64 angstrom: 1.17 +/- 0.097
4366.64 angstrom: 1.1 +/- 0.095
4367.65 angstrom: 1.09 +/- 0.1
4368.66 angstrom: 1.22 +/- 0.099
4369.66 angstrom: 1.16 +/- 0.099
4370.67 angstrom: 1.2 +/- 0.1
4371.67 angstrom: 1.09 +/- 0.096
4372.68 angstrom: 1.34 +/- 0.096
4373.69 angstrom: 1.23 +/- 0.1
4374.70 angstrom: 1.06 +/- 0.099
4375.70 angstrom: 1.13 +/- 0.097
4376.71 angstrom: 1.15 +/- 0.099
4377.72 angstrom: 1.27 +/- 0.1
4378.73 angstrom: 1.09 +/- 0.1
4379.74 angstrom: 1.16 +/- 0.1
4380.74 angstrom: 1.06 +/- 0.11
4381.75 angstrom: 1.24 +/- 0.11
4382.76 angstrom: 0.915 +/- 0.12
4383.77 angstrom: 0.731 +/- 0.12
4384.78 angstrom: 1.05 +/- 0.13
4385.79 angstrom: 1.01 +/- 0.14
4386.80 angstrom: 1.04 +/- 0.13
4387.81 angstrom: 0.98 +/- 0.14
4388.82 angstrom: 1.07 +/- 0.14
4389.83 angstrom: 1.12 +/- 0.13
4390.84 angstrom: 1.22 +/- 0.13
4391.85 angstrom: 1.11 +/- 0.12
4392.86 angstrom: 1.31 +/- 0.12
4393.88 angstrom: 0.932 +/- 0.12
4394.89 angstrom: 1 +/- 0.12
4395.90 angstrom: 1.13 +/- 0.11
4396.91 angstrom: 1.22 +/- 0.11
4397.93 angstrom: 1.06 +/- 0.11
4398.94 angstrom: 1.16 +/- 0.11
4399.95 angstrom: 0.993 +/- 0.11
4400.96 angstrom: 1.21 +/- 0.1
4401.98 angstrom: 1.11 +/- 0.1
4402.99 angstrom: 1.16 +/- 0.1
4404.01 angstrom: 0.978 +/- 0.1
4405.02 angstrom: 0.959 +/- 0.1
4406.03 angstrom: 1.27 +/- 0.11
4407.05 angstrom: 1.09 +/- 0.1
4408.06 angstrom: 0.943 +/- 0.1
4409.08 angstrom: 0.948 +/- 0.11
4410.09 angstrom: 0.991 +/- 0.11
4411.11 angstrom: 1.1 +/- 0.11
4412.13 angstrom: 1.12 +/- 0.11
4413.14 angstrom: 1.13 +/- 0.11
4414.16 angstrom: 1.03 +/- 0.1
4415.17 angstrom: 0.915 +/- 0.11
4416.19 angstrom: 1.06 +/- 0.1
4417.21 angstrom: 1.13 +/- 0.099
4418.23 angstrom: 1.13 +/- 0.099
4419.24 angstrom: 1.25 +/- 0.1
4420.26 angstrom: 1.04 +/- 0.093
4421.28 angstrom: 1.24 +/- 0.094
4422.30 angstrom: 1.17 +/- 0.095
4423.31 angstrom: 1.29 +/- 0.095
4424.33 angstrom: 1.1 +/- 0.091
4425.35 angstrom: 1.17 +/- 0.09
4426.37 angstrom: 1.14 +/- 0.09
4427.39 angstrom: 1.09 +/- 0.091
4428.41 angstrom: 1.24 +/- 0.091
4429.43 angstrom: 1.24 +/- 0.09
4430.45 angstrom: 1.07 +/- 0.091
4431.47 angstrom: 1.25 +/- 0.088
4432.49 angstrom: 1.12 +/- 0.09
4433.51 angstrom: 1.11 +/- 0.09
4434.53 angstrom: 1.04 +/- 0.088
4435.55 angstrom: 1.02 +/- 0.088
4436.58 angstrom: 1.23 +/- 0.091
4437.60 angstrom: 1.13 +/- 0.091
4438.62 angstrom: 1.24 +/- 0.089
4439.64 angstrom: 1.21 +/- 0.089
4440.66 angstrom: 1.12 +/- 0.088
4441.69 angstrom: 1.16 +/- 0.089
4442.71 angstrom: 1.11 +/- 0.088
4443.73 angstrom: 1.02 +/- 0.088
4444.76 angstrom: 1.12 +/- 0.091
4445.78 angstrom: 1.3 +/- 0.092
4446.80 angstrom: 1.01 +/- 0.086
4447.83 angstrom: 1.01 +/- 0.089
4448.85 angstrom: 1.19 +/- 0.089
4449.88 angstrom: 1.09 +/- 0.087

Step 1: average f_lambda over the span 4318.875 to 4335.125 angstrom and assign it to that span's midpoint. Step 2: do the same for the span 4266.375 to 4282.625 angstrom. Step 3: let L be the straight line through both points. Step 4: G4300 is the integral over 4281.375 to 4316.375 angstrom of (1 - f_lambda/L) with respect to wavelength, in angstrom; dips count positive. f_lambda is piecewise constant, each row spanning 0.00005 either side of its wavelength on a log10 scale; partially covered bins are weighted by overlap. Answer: 4.7 angstrom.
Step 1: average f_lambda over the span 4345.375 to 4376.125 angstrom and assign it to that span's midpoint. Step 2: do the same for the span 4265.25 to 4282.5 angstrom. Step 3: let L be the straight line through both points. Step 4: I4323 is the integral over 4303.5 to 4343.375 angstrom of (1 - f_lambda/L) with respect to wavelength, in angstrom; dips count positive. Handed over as 3.8 angstrom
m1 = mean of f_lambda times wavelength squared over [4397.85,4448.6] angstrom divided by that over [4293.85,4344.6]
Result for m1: 1.2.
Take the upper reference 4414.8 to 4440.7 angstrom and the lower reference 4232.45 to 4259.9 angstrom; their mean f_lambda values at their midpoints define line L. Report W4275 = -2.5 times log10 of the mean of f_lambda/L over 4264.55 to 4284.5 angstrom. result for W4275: 0.08 mag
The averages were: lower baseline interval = 1.09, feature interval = 1.01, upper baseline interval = 1.15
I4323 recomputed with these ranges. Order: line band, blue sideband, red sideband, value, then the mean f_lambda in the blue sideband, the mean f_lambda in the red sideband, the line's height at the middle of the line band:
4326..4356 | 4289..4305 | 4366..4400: -1.4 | 0.885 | 1.11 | 0.999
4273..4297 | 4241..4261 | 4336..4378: 1.8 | 1.09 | 1.08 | 1.09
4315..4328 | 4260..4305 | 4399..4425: -0.8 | 0.965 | 1.1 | 1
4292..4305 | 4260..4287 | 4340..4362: 1.9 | 1.01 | 1.06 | 1.03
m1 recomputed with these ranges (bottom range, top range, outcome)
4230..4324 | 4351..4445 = 1.17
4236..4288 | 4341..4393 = 1.10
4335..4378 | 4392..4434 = 1.05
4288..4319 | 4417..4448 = 1.35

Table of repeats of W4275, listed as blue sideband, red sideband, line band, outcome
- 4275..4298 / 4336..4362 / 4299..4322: 0.11 mag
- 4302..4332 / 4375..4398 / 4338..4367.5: -0.02 mag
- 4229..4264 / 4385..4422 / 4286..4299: 0.15 mag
